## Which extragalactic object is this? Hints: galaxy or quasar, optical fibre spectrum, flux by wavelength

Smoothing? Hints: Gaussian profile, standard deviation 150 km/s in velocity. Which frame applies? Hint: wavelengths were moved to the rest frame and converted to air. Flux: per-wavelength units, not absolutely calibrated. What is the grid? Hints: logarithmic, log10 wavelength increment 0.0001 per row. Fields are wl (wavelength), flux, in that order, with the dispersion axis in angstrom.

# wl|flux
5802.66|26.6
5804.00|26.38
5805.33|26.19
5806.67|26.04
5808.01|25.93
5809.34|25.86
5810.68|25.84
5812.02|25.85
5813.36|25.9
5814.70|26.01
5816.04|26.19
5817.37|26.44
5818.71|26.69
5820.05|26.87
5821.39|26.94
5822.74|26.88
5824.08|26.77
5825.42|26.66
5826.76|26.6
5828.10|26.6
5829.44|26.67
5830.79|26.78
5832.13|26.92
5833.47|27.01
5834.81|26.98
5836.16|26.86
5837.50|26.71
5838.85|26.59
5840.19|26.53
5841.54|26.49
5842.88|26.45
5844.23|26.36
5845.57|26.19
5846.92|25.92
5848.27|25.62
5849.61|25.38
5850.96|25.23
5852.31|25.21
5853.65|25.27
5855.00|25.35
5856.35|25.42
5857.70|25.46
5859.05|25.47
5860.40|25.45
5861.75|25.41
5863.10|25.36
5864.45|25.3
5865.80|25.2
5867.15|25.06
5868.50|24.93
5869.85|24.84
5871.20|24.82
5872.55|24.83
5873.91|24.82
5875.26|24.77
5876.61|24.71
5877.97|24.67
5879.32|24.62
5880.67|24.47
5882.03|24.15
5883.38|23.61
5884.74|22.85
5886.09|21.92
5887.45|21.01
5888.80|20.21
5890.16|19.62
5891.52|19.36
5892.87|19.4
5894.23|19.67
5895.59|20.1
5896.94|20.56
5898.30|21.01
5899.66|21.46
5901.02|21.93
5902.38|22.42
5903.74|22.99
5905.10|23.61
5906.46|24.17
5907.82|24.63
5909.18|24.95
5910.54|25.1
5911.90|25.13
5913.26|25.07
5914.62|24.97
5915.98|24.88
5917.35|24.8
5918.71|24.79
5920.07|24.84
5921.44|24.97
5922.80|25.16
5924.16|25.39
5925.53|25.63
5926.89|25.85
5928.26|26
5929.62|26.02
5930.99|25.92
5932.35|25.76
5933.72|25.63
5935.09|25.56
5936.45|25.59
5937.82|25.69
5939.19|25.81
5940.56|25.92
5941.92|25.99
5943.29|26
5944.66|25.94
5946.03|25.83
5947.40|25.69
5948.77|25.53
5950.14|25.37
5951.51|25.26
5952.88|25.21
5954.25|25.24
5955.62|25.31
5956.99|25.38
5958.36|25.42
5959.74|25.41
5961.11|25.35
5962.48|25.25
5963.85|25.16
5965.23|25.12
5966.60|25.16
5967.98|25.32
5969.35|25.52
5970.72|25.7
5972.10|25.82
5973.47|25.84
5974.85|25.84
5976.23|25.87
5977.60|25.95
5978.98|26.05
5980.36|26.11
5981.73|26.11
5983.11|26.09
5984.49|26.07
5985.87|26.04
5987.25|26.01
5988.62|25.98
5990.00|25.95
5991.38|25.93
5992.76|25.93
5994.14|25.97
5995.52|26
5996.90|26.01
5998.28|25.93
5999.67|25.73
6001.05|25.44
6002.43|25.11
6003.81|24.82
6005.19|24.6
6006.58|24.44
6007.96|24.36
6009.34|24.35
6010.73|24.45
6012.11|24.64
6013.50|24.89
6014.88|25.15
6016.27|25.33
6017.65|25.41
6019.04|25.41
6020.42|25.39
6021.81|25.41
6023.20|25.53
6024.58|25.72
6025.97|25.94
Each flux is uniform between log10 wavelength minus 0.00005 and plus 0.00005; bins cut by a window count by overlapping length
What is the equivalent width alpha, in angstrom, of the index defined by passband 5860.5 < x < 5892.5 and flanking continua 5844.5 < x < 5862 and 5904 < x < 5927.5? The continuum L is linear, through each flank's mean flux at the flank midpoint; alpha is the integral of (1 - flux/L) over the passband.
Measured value 2.0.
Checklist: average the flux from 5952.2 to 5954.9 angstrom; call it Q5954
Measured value 25.2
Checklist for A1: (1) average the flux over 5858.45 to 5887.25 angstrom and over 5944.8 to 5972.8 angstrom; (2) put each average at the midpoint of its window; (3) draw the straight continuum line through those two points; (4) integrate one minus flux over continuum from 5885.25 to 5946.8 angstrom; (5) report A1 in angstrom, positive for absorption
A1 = 2.6 angstrom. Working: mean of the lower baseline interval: 24.6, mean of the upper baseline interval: 25.4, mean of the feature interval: 23.9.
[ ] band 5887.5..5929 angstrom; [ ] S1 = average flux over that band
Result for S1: 23.3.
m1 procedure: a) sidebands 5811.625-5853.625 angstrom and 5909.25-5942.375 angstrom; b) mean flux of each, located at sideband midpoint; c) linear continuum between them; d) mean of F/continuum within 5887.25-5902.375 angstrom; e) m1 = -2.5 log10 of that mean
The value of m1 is 0.25 mag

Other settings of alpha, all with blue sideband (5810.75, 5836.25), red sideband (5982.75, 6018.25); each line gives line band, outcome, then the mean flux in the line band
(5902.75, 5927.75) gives 1.1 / 24.8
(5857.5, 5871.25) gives 0.6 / 25.2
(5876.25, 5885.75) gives 0.8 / 24.1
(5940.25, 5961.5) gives 0.2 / 25.6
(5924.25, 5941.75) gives 0.1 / 25.8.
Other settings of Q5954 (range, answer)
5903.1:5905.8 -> 23.3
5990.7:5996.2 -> 26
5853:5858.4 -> 25.3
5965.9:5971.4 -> 25.5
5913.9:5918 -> 24.9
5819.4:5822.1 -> 26.8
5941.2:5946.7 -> 26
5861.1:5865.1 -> 25.4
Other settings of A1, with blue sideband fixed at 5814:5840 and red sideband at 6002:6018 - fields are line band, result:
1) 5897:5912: 1.5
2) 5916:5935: 0.2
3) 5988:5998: -0.4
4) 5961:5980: -0.3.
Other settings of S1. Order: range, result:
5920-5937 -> 25.6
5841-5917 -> 24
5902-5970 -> 25.2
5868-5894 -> 23.1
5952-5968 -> 25.3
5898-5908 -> 22.7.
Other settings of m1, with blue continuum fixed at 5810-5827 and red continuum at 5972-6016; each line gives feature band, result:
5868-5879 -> 0.06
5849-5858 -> 0.04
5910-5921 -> 0.04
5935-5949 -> 0.00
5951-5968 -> 0.02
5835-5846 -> -0.01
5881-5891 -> 0.19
